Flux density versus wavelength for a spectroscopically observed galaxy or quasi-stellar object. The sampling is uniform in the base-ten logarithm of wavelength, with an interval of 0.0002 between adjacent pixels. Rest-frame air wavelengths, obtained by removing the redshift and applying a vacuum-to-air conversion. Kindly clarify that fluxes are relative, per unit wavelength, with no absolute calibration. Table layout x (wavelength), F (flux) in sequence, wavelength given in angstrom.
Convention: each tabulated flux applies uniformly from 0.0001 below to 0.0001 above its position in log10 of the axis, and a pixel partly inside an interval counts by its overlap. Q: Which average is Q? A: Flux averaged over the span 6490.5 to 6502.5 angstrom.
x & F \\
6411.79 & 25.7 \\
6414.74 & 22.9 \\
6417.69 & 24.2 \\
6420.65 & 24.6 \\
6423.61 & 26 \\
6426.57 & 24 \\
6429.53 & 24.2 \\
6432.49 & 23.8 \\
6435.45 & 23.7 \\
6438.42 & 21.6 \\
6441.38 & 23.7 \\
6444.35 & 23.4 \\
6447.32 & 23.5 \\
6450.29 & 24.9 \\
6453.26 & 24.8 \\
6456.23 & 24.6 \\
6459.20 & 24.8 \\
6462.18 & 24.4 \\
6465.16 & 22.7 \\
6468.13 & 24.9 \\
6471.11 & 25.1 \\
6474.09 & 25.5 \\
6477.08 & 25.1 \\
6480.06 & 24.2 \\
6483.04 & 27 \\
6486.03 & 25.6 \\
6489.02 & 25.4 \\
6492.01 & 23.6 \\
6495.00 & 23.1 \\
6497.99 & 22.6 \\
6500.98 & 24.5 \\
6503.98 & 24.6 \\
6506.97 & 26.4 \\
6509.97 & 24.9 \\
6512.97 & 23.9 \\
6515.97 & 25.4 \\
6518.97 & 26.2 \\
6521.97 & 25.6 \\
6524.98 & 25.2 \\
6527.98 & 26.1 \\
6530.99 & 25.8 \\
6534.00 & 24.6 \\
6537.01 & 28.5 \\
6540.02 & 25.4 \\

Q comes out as 23.5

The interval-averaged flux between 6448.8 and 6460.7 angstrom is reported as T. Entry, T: 24.8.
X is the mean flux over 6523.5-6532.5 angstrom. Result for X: 25.7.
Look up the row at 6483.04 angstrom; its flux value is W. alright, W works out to 27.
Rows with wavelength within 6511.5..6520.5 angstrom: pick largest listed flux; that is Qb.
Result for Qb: 26.2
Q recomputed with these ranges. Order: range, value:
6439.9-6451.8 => 23.9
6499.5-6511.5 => 25.1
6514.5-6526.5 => 25.6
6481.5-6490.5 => 26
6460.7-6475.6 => 24.5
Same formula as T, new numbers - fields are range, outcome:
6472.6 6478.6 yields 25.3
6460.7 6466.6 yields 23.5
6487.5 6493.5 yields 24.5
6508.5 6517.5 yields 24.7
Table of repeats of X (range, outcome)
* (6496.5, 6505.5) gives 23.9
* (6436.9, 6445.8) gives 22.9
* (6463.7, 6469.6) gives 23.8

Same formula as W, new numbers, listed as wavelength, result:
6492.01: 23.6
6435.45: 23.7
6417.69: 24.2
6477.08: 25.1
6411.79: 25.7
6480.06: 24.2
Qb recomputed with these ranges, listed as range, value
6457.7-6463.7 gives 24.8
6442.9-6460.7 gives 24.9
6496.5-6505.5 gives 24.6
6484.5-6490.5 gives 25.6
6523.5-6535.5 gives 26.1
